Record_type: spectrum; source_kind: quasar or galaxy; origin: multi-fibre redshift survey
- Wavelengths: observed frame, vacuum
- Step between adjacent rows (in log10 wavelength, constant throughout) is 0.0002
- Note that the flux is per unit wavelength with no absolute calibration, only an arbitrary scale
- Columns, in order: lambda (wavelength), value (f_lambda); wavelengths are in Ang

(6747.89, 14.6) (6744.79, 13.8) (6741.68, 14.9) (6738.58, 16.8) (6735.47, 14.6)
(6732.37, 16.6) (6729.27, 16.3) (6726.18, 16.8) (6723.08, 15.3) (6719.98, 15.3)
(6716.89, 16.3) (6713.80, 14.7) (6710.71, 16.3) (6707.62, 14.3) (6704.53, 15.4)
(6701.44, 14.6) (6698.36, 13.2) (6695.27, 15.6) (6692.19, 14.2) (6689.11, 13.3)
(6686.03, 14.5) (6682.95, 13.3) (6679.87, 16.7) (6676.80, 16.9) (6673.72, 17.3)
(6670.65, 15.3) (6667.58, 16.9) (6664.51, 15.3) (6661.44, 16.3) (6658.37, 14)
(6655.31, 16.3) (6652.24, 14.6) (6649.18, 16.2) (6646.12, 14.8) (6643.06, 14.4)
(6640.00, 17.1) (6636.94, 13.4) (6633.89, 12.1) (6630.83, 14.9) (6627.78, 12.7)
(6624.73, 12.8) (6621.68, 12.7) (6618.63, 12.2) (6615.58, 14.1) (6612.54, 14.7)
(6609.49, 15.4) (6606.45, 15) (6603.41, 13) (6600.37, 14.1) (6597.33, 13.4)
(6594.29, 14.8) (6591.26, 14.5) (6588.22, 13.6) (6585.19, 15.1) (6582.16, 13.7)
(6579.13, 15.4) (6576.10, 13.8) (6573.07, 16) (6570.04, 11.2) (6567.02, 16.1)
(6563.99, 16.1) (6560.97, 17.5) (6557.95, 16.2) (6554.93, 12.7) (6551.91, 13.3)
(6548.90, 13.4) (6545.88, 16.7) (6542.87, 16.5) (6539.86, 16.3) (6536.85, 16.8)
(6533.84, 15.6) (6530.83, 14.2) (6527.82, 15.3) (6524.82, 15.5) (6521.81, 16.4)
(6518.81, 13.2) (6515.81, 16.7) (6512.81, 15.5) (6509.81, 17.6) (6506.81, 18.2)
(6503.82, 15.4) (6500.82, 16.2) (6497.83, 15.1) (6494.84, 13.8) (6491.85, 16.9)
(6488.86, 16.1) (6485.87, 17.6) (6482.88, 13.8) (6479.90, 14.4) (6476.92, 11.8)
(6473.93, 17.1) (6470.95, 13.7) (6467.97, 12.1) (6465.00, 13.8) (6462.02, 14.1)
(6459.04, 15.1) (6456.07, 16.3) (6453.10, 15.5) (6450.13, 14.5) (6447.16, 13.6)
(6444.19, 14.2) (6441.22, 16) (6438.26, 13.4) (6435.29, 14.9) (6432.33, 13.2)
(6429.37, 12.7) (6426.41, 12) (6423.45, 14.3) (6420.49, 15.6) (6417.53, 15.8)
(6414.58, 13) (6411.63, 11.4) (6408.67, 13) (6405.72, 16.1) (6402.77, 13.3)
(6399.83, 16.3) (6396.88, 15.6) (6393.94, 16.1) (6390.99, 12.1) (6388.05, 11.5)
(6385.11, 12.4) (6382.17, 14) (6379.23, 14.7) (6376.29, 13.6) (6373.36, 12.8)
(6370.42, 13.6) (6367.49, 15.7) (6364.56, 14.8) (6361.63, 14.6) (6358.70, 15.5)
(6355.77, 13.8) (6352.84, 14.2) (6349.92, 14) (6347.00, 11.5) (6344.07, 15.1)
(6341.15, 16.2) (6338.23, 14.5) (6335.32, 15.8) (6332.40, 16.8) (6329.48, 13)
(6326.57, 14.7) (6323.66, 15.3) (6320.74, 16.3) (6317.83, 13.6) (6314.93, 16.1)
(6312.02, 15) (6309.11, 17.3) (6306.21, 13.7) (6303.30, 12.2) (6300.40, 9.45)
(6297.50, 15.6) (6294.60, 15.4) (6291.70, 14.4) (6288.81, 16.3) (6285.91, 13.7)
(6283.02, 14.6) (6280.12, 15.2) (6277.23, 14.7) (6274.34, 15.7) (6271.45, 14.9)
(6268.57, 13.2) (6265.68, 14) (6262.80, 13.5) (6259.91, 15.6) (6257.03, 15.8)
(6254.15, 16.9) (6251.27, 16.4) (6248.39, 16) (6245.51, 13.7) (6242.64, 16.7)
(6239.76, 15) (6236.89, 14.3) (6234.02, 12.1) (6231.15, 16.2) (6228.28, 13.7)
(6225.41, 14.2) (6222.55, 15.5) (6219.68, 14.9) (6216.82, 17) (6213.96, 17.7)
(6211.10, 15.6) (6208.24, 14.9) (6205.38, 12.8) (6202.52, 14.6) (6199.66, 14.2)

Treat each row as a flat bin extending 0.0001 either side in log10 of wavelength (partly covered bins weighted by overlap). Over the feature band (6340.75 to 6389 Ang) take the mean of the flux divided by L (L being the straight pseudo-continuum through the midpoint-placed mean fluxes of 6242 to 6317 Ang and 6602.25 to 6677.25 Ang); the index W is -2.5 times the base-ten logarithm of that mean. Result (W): 0.06 mag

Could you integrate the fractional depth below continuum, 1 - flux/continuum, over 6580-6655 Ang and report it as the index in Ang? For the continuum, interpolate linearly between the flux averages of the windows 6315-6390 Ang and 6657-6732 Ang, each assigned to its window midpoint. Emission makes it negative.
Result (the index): 4.7 Ang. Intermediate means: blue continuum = 14.3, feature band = 14.2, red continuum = 15.4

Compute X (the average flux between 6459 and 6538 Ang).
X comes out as 15.3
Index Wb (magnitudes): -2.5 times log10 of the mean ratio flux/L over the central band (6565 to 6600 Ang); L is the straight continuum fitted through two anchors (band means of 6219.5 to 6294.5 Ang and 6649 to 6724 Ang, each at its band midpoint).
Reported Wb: 0.06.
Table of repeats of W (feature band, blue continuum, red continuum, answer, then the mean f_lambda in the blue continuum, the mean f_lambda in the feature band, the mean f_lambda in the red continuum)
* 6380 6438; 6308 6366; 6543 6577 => 0.078 mag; 14.9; 13.9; 14.9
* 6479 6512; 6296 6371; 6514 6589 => -0.068 mag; 14.6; 15.9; 15.1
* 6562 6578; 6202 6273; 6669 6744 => 0.037 mag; 15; 14.7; 15.3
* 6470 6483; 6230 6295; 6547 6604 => 0.030 mag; 15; 14.2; 14.5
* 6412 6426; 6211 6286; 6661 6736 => 0.073 mag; 15.1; 14.2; 15.4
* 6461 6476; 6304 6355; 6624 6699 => 0.060 mag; 14.8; 14.1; 14.9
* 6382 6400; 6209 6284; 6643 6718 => 0.099 mag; 15.1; 13.8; 15.2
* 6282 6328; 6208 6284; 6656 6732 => 0.040 mag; 15.1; 14.6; 15.4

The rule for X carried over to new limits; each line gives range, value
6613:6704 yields 14.7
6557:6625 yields 14.4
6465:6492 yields 14.7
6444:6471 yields 14.3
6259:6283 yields 14.6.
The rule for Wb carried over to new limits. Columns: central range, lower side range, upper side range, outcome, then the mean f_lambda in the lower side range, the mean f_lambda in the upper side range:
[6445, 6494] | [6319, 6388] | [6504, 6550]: 0.05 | 14.4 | 15.9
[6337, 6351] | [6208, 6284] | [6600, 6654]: 0.05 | 15.1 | 14.1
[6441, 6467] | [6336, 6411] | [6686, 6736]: -0.02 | 14.2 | 15.2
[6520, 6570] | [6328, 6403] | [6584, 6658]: -0.08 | 14.3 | 14.2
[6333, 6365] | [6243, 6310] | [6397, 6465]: -0.01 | 14.7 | 14.3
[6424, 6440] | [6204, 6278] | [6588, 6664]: 0.10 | 15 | 14.3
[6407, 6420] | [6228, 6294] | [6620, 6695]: 0.11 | 14.9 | 14.8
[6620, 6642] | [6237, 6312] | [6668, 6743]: 0.12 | 14.8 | 15.4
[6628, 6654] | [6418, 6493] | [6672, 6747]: 0.04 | 14.5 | 15.3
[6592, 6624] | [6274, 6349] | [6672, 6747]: 0.09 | 14.7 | 15.3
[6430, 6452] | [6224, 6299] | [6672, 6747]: 0.06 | 14.9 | 15.3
